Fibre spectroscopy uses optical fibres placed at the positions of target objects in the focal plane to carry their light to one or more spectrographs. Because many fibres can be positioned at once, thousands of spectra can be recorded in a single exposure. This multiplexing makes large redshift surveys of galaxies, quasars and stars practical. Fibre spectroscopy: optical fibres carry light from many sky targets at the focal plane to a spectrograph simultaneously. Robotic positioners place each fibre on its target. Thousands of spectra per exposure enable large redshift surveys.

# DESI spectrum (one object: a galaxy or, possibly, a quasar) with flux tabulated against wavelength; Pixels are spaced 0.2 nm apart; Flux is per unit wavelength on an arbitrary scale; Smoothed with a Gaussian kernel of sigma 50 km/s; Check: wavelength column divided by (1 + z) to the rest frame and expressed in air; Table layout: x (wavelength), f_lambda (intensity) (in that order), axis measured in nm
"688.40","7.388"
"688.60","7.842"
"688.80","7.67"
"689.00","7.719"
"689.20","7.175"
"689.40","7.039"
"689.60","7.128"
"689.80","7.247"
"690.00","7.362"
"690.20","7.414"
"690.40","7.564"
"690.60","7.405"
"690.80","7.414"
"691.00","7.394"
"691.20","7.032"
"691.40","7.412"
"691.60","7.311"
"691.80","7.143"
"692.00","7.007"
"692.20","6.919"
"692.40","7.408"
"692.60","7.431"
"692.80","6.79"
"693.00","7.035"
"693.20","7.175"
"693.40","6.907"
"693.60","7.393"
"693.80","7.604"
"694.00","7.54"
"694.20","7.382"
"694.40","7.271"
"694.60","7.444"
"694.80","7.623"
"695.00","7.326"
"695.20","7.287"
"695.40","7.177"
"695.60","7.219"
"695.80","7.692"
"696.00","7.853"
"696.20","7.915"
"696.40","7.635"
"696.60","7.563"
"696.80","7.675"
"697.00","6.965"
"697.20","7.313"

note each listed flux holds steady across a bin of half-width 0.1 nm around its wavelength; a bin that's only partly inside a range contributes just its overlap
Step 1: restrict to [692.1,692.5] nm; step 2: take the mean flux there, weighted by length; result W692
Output 7.16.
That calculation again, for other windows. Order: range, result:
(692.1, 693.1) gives 7.12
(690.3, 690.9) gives 7.46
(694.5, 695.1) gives 7.46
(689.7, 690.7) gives 7.4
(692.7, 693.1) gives 6.91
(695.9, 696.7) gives 7.74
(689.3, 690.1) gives 7.19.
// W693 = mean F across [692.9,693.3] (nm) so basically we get 7.11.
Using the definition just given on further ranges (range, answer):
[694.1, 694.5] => 7.33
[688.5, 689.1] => 7.74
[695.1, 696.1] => 7.45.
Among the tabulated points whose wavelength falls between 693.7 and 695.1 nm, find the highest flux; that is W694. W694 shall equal 7.623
